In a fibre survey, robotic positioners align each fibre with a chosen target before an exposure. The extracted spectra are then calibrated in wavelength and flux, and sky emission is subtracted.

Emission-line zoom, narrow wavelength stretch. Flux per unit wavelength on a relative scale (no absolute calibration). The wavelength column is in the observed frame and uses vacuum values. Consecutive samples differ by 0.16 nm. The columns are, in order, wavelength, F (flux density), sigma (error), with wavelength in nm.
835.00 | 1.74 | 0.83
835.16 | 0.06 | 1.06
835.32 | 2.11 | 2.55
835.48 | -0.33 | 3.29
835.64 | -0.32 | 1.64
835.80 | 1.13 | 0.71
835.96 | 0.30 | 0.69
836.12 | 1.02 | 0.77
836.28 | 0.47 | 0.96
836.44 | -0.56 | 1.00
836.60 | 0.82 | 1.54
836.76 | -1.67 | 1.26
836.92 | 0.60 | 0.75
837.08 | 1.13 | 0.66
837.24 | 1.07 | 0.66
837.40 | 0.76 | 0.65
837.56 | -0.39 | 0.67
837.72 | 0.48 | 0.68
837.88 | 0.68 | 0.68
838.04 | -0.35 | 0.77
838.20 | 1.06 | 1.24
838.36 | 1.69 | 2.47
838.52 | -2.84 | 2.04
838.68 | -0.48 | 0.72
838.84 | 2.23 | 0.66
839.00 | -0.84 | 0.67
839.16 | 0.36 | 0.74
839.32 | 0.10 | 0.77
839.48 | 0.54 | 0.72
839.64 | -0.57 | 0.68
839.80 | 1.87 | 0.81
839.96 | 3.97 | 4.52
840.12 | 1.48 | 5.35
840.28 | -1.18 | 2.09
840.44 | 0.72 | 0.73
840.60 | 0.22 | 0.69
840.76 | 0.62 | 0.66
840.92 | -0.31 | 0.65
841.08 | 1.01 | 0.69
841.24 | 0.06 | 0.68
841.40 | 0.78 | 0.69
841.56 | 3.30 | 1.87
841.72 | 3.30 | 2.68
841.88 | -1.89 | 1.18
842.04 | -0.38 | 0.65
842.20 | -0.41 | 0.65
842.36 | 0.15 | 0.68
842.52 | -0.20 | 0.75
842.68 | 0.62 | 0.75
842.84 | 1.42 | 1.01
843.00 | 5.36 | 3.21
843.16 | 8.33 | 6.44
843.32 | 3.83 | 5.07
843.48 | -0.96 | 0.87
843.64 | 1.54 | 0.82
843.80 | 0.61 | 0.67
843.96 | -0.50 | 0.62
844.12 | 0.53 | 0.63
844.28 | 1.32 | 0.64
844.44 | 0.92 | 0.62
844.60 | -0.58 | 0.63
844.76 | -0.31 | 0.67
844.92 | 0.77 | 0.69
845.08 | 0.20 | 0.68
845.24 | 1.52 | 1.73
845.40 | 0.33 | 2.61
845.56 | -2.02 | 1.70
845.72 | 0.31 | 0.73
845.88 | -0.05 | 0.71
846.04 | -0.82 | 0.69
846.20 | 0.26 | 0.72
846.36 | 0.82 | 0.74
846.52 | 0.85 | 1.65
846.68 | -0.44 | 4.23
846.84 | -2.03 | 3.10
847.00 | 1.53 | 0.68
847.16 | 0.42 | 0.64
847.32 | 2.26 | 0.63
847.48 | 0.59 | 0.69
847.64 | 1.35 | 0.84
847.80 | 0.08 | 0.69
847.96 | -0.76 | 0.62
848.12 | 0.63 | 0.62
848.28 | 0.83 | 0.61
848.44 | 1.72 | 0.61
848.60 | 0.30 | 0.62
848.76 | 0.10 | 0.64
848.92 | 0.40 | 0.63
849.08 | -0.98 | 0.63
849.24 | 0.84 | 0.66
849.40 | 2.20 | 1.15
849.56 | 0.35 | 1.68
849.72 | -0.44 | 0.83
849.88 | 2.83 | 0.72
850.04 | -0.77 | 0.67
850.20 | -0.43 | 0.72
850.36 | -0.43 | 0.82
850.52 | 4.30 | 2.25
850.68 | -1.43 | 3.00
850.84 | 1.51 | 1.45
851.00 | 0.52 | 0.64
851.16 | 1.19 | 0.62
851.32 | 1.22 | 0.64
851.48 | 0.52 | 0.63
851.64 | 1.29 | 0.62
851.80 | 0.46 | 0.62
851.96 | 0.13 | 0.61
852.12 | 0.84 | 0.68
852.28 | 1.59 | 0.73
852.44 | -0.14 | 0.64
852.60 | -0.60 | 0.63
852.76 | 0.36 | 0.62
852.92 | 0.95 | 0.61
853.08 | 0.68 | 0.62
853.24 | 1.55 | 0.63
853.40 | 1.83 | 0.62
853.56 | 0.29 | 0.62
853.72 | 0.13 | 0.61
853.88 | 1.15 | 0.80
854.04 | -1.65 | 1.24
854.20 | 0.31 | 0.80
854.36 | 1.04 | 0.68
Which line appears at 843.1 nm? H-gamma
